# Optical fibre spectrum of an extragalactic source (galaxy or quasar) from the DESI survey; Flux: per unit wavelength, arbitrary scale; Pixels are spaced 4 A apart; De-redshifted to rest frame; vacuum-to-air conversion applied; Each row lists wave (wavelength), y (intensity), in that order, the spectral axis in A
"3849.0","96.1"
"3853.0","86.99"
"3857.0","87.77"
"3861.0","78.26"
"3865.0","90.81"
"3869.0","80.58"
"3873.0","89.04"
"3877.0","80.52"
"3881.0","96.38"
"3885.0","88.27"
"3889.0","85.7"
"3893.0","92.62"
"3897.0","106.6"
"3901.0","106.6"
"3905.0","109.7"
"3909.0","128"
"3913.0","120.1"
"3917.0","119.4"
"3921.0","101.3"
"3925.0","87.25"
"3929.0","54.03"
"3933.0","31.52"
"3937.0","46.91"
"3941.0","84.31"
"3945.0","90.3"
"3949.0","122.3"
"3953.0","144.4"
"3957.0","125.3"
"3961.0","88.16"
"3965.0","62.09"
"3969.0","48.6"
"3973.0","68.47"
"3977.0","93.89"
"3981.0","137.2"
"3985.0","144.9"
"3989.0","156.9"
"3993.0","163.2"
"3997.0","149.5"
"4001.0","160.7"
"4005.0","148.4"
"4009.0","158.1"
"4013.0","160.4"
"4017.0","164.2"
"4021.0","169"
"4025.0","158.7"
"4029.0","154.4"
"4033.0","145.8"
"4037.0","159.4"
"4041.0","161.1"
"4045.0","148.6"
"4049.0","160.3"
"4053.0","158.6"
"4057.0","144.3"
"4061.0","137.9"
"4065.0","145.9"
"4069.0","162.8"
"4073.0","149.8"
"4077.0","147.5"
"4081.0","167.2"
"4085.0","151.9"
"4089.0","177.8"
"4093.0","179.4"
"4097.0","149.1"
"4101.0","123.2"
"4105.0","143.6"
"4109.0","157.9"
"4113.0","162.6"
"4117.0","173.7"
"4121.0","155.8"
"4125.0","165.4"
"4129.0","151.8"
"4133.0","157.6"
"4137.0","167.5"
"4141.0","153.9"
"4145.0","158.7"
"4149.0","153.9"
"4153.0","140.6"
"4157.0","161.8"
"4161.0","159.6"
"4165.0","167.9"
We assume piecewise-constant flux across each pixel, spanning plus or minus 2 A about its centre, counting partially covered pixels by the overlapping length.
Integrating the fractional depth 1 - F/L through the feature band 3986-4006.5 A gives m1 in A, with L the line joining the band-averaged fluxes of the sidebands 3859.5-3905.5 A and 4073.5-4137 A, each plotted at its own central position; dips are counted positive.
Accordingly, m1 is -4.9 A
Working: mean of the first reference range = 91.7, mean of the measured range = 155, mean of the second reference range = 158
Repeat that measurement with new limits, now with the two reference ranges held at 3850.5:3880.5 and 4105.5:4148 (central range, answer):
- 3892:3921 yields -4.3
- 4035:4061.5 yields -3.2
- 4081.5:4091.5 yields -1.2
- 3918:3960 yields 6.9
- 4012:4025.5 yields -3.6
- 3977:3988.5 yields -1.5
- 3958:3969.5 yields 4.0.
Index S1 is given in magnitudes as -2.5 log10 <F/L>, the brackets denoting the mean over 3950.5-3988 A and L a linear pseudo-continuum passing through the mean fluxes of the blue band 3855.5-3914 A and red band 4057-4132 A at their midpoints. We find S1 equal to 0.16 mag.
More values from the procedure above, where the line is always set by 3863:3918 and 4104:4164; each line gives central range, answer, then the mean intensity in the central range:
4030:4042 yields -0.15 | 155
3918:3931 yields 0.27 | 83.8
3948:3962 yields -0.07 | 122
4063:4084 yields -0.08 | 155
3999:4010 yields -0.22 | 156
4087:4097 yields -0.17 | 173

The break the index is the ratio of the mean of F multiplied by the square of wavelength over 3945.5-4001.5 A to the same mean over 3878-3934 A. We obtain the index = 1.3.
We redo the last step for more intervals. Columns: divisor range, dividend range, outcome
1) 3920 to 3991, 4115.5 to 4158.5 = 1.84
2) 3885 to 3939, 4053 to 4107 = 1.82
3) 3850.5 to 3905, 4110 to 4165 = 1.99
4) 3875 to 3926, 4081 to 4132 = 1.72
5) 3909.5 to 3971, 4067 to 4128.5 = 1.91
